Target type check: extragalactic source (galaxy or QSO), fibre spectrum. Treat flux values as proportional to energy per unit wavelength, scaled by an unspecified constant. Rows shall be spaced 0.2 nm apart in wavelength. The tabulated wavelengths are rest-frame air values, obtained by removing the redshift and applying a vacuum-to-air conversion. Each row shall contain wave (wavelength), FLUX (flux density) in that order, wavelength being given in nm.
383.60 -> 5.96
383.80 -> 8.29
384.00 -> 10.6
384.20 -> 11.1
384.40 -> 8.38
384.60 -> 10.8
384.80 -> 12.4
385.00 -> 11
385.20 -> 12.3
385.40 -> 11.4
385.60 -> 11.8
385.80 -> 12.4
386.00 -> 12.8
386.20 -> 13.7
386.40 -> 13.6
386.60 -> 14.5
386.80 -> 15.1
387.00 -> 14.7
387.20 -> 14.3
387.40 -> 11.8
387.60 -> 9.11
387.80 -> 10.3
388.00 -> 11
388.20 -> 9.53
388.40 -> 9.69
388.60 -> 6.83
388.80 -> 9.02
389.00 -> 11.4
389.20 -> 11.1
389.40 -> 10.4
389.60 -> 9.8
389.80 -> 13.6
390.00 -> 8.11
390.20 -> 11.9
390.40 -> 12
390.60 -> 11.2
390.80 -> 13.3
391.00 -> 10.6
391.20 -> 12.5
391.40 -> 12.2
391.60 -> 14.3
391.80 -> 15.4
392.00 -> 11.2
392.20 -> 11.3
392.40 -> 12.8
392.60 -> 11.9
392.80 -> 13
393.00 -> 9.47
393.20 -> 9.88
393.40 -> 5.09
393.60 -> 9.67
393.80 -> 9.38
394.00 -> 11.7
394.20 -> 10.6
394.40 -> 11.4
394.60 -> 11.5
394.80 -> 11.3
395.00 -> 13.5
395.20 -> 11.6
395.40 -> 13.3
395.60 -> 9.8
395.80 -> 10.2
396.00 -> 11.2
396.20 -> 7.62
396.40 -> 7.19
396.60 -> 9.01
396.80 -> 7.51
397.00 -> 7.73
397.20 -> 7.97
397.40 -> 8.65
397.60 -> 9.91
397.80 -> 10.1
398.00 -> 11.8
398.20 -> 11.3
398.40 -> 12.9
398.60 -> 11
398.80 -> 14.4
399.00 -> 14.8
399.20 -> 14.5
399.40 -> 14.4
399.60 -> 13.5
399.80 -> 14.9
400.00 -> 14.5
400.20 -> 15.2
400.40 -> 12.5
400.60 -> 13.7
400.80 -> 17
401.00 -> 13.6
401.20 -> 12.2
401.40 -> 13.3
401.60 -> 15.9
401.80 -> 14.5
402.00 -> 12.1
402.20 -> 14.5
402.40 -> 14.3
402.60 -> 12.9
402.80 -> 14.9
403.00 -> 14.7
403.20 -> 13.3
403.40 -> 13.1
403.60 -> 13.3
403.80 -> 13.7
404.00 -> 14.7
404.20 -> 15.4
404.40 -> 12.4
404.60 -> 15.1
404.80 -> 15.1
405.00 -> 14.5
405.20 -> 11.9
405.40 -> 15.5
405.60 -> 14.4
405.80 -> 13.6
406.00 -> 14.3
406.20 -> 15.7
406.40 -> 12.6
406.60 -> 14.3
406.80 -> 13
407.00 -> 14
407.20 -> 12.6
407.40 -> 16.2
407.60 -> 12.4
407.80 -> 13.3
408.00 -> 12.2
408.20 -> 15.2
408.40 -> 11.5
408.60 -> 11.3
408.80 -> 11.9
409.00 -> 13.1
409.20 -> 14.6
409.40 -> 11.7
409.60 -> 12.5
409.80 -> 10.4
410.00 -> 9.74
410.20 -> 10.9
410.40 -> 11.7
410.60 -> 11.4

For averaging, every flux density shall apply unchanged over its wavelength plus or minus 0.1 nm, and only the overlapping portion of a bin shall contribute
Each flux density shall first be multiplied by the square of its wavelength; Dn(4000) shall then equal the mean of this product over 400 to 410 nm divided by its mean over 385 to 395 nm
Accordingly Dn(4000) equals 1.28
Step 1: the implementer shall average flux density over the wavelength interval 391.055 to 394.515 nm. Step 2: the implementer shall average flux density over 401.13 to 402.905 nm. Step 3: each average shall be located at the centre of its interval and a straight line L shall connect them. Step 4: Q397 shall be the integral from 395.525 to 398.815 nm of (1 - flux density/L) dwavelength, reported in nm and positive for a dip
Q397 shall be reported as 0.72 nm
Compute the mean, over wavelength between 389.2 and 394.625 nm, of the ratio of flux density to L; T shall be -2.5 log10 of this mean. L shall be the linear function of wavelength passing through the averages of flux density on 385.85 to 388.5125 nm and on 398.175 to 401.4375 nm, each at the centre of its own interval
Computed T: 0.14 mag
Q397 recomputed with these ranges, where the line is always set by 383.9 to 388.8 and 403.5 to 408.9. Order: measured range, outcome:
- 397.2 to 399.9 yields 0.124 nm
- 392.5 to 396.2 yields 0.511 nm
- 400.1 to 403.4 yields -0.195 nm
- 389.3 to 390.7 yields 0.113 nm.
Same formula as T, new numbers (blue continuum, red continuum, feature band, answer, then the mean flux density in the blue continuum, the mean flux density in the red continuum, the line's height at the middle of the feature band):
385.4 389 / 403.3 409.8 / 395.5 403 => 0.058 mag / 11.8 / 13.5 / 12.9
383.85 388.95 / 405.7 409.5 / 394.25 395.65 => 0.040 mag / 11.5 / 13.3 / 12.2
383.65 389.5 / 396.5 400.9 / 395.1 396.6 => 0.187 mag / 11.3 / 12.1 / 12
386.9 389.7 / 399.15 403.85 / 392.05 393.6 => 0.129 mag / 10.6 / 14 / 11.8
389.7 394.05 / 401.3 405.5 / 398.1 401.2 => -0.051 mag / 11.4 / 14.1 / 13.2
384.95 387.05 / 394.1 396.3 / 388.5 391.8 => 0.080 mag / 13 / 11.1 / 12.2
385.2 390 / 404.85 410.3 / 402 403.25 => -0.101 mag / 11.6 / 13.1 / 12.7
